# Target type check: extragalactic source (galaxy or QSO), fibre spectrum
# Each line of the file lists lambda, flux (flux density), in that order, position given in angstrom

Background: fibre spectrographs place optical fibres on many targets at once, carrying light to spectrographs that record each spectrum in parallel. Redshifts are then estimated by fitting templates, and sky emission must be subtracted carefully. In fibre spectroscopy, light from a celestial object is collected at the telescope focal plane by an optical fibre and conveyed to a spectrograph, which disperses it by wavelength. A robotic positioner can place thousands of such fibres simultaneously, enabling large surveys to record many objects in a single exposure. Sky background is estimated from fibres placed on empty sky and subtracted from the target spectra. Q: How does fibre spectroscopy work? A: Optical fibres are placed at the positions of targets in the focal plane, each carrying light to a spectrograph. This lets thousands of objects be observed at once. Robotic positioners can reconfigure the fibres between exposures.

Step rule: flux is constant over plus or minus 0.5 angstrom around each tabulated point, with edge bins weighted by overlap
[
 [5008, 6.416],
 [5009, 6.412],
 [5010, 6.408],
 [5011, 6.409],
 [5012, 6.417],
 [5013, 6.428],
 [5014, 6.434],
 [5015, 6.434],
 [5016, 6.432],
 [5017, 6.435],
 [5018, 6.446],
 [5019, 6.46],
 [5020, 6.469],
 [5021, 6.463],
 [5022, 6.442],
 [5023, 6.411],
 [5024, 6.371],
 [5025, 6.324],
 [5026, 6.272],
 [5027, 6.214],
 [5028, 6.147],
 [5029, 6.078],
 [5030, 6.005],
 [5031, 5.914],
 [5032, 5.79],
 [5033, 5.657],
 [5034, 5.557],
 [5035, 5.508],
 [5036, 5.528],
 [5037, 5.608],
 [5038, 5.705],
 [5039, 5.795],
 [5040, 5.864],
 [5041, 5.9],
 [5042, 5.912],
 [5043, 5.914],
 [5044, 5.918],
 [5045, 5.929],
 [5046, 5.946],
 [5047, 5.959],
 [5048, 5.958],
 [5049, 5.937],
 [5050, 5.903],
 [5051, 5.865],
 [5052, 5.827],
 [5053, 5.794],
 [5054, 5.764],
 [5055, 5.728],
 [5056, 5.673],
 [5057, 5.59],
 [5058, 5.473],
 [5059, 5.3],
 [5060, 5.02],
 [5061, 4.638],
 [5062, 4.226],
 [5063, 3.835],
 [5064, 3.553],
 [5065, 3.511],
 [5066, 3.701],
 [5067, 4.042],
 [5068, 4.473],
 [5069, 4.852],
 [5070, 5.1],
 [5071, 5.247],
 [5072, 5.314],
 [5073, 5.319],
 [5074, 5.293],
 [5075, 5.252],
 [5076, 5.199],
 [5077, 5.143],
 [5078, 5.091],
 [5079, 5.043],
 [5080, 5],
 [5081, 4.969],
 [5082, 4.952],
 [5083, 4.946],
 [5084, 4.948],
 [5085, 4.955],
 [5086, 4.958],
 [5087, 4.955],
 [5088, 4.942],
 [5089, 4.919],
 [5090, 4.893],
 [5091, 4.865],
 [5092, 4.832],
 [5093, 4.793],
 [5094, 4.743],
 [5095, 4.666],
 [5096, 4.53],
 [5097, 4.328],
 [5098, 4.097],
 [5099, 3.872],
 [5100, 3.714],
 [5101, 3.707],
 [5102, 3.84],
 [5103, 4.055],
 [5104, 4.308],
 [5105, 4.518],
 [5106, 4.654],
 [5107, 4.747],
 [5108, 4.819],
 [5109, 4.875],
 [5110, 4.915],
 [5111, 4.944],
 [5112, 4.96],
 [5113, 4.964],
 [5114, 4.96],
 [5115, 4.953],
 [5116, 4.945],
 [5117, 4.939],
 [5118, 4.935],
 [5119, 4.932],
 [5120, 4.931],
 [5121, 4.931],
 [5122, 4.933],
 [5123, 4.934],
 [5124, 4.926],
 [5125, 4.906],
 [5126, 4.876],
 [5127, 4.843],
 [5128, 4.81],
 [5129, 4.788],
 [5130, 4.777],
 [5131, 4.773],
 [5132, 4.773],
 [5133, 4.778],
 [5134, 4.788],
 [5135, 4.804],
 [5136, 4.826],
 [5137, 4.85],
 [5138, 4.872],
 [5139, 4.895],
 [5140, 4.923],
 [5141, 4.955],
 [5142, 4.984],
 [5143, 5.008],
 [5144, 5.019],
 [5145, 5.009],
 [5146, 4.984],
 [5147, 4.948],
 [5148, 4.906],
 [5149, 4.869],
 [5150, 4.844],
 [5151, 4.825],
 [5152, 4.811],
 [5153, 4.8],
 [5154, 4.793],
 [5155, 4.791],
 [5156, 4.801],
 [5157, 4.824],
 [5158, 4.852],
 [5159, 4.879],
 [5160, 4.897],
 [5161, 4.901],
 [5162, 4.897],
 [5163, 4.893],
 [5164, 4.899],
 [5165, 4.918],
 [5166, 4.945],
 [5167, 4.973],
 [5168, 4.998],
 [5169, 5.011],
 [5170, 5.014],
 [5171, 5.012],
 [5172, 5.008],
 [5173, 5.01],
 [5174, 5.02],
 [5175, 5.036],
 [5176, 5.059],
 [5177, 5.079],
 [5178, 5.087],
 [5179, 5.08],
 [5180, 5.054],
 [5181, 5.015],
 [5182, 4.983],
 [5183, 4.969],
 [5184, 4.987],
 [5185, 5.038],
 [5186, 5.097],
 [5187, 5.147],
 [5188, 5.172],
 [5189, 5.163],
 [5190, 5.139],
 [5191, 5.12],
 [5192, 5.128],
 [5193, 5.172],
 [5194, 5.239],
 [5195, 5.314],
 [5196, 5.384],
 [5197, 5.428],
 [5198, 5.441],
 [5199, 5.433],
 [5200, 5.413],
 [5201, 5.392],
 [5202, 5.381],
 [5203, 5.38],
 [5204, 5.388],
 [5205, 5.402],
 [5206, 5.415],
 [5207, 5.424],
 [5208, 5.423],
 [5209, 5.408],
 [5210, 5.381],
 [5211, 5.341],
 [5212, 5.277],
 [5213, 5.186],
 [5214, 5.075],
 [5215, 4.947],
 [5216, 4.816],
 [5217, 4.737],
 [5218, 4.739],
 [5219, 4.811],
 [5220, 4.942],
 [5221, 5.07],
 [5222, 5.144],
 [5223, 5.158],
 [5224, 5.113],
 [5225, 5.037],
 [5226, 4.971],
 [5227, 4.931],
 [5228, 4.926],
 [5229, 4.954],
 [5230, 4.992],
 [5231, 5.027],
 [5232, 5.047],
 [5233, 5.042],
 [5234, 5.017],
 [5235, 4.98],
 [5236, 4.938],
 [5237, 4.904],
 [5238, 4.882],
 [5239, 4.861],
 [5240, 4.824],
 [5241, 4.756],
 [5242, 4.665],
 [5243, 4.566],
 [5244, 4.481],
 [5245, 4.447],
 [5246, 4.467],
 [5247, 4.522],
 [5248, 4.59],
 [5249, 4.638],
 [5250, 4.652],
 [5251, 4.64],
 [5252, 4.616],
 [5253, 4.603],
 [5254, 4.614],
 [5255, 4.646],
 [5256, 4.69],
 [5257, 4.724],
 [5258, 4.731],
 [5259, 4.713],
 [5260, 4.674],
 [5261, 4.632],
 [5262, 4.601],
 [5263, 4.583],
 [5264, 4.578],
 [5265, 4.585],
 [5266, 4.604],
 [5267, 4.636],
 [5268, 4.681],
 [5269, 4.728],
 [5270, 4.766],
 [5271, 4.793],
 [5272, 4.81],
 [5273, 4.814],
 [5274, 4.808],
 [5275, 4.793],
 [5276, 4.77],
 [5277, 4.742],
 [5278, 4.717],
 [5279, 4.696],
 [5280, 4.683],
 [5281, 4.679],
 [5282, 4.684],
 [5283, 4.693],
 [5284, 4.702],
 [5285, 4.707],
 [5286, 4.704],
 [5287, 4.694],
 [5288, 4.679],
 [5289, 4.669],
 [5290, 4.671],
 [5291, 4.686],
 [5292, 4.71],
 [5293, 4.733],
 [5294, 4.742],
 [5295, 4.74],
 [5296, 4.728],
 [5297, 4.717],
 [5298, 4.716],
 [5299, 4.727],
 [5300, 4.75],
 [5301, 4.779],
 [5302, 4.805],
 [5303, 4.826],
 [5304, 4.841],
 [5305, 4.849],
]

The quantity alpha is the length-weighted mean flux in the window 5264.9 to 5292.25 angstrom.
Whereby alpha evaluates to 4.71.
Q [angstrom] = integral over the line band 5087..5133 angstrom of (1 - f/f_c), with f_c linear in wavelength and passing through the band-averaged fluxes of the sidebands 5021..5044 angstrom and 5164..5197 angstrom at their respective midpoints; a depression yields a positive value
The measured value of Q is 6.6 angstrom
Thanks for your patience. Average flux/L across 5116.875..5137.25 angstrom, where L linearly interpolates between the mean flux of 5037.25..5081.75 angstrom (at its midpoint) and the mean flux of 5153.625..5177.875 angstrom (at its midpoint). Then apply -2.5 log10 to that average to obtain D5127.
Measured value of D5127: 0.044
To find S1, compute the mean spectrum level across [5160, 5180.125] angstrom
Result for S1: 4.99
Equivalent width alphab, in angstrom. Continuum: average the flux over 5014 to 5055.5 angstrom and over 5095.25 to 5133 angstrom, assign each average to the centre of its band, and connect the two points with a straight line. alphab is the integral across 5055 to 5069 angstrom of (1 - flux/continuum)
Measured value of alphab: 2.4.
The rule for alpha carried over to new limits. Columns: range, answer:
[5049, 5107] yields 4.83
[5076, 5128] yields 4.76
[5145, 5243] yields 5.04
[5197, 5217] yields 5.3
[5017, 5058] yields 5.96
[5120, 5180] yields 4.91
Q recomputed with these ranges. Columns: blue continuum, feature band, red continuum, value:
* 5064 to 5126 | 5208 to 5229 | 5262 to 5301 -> -1.5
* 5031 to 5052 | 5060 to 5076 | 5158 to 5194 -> 3.0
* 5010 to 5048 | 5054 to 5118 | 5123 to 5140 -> 7.4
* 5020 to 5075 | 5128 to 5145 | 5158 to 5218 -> 1.3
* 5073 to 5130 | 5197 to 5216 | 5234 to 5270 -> -2.5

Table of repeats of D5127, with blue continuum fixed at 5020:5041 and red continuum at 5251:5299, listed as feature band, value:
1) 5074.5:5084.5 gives 0.137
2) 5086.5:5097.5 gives 0.187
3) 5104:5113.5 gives 0.164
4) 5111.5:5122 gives 0.122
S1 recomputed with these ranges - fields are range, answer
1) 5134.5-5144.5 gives 4.91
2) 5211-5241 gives 4.98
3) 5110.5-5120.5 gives 4.95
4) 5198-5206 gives 5.4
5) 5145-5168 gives 4.88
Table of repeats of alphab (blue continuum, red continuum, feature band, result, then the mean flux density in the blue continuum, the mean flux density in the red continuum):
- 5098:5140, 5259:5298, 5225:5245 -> -0.7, 4.72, 4.7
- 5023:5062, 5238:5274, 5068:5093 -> 2.5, 5.78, 4.66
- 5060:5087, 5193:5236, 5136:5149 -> 0.0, 4.76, 5.16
